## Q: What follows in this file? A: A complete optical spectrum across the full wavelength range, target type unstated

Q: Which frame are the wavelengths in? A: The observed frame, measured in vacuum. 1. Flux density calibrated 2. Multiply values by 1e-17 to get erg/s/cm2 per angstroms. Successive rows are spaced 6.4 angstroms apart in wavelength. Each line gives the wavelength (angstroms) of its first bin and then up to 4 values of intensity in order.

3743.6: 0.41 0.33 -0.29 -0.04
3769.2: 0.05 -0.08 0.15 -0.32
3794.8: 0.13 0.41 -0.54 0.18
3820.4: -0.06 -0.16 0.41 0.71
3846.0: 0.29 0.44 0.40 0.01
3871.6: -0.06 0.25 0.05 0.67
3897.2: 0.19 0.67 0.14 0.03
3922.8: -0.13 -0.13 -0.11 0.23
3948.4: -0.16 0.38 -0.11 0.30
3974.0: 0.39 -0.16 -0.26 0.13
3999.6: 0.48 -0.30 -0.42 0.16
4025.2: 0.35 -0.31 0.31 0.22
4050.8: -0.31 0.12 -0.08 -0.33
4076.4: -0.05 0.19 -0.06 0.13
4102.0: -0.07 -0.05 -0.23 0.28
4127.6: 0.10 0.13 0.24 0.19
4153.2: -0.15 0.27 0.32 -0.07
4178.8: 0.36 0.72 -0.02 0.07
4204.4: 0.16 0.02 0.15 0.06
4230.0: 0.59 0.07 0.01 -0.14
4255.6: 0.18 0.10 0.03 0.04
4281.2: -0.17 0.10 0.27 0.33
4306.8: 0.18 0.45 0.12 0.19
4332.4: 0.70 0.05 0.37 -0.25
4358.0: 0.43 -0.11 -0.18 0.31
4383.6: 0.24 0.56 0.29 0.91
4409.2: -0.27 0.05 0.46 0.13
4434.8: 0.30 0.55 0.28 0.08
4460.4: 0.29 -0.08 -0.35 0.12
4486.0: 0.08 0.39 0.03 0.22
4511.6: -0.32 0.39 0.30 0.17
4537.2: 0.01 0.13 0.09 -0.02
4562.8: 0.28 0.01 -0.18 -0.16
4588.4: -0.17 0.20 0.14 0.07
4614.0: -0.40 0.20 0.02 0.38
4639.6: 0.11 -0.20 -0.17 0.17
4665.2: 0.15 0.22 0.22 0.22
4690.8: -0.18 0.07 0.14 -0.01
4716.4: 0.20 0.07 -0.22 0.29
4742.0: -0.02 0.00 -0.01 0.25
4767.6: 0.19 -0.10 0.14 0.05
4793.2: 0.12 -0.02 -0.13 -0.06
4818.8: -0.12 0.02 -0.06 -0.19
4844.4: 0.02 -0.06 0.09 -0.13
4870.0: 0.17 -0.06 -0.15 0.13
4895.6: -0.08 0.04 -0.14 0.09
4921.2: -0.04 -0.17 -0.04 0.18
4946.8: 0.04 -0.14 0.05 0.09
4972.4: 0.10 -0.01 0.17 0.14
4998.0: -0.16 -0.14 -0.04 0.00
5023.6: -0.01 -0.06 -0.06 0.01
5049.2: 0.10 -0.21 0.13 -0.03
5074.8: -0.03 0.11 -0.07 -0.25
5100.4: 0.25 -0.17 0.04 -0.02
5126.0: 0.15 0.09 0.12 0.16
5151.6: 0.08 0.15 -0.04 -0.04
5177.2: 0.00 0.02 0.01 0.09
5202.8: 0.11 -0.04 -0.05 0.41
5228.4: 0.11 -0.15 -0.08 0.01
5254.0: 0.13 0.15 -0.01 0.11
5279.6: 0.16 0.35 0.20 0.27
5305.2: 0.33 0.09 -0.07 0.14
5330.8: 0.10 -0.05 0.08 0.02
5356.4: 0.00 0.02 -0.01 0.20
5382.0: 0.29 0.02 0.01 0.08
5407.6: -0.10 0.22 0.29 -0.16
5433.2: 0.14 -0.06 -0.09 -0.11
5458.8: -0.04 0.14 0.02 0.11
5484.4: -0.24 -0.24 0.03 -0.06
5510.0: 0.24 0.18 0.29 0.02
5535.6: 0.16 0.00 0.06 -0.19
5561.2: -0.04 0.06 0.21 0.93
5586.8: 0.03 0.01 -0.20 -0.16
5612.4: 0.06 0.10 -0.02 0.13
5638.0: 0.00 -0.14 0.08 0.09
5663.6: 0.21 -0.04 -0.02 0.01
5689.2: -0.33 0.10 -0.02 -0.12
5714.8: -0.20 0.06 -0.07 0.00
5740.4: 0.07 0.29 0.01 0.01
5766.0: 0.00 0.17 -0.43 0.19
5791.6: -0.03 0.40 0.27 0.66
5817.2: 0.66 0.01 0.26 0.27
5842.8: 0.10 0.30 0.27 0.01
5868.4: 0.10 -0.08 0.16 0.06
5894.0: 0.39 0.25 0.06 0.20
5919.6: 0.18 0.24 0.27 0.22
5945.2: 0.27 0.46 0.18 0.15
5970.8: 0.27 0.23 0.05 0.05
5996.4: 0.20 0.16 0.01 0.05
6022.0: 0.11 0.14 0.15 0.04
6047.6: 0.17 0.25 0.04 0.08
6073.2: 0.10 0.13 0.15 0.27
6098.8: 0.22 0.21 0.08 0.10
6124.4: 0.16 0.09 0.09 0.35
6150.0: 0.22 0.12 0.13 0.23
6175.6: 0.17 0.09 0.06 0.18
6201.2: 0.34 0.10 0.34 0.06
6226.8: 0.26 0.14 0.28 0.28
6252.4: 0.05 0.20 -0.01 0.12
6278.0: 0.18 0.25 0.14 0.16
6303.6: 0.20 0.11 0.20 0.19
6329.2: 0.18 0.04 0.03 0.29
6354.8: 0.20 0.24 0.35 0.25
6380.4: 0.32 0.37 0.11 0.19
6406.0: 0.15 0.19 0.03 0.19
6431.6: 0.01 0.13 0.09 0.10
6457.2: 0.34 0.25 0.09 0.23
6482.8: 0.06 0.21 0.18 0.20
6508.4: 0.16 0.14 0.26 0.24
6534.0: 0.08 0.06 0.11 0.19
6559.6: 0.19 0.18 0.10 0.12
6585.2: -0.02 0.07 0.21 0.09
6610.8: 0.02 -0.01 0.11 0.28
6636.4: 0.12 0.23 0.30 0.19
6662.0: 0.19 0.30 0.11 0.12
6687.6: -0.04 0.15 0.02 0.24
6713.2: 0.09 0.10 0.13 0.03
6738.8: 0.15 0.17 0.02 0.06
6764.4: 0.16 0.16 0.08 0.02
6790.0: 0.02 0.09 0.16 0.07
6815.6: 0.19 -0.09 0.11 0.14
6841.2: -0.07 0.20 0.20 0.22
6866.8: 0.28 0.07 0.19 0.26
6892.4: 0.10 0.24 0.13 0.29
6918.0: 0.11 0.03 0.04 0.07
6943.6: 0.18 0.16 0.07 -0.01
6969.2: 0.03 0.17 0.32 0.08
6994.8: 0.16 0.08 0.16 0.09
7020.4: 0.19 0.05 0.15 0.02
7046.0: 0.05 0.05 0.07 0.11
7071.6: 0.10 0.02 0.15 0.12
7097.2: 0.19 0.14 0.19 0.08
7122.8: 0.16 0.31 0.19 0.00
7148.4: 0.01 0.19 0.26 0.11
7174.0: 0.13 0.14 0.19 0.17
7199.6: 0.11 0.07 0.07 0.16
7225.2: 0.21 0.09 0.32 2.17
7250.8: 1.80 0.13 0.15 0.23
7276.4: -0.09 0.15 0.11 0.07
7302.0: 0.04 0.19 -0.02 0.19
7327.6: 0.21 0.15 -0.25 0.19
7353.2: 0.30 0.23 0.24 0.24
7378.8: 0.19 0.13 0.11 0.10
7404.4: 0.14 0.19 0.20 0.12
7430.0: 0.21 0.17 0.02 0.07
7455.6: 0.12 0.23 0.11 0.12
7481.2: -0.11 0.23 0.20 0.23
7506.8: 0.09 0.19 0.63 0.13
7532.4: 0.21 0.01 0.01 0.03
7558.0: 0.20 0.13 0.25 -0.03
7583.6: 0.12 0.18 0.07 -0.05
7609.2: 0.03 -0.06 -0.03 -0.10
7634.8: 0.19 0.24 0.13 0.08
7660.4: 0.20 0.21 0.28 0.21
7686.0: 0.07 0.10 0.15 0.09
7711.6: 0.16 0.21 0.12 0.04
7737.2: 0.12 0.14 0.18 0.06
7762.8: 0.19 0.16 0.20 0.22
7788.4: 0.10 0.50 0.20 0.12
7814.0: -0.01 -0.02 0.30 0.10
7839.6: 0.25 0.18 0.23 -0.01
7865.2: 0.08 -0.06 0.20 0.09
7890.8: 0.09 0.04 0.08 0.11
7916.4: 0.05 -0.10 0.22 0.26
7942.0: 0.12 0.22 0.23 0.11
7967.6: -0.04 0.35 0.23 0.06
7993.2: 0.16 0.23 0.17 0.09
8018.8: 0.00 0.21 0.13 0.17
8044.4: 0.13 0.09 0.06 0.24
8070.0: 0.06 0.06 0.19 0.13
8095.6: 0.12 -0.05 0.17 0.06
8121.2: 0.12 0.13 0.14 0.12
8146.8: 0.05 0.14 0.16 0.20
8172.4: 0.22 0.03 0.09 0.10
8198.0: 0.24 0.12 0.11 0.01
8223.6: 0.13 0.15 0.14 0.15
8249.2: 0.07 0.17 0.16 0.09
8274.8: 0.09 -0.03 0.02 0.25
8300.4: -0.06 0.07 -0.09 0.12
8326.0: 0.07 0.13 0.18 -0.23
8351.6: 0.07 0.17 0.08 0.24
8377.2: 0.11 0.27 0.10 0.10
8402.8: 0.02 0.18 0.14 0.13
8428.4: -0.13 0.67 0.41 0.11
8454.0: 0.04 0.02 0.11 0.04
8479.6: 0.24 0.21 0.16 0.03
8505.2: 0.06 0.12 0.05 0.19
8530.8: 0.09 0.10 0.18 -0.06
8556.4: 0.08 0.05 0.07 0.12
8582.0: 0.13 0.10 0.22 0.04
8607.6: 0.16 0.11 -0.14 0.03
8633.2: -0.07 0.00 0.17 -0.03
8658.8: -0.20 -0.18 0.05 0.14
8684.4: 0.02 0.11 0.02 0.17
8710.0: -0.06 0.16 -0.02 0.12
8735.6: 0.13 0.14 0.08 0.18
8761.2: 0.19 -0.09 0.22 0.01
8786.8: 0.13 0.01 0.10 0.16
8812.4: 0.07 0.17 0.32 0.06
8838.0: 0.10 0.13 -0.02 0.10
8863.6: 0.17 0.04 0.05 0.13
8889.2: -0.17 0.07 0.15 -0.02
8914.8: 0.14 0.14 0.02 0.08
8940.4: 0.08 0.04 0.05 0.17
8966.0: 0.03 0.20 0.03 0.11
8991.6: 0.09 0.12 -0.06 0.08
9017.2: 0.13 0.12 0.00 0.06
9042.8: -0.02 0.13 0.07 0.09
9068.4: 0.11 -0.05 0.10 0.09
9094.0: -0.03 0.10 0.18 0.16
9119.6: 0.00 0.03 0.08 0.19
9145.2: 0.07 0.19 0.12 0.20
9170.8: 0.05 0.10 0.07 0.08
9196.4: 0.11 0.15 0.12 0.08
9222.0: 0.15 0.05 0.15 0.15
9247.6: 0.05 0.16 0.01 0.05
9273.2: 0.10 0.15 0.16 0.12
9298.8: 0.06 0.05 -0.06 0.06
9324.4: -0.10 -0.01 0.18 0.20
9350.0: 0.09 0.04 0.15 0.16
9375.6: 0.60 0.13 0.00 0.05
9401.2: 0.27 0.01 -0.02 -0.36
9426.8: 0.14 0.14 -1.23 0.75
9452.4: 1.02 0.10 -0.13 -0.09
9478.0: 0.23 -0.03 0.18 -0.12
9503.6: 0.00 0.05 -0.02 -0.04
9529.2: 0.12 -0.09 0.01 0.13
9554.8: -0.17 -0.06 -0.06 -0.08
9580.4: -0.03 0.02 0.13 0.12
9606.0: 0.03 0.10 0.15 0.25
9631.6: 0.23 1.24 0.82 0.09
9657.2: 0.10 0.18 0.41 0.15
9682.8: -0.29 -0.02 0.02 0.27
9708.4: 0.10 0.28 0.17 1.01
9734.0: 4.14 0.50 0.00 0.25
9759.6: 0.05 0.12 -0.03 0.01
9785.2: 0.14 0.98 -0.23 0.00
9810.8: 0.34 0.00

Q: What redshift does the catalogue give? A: 0.944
